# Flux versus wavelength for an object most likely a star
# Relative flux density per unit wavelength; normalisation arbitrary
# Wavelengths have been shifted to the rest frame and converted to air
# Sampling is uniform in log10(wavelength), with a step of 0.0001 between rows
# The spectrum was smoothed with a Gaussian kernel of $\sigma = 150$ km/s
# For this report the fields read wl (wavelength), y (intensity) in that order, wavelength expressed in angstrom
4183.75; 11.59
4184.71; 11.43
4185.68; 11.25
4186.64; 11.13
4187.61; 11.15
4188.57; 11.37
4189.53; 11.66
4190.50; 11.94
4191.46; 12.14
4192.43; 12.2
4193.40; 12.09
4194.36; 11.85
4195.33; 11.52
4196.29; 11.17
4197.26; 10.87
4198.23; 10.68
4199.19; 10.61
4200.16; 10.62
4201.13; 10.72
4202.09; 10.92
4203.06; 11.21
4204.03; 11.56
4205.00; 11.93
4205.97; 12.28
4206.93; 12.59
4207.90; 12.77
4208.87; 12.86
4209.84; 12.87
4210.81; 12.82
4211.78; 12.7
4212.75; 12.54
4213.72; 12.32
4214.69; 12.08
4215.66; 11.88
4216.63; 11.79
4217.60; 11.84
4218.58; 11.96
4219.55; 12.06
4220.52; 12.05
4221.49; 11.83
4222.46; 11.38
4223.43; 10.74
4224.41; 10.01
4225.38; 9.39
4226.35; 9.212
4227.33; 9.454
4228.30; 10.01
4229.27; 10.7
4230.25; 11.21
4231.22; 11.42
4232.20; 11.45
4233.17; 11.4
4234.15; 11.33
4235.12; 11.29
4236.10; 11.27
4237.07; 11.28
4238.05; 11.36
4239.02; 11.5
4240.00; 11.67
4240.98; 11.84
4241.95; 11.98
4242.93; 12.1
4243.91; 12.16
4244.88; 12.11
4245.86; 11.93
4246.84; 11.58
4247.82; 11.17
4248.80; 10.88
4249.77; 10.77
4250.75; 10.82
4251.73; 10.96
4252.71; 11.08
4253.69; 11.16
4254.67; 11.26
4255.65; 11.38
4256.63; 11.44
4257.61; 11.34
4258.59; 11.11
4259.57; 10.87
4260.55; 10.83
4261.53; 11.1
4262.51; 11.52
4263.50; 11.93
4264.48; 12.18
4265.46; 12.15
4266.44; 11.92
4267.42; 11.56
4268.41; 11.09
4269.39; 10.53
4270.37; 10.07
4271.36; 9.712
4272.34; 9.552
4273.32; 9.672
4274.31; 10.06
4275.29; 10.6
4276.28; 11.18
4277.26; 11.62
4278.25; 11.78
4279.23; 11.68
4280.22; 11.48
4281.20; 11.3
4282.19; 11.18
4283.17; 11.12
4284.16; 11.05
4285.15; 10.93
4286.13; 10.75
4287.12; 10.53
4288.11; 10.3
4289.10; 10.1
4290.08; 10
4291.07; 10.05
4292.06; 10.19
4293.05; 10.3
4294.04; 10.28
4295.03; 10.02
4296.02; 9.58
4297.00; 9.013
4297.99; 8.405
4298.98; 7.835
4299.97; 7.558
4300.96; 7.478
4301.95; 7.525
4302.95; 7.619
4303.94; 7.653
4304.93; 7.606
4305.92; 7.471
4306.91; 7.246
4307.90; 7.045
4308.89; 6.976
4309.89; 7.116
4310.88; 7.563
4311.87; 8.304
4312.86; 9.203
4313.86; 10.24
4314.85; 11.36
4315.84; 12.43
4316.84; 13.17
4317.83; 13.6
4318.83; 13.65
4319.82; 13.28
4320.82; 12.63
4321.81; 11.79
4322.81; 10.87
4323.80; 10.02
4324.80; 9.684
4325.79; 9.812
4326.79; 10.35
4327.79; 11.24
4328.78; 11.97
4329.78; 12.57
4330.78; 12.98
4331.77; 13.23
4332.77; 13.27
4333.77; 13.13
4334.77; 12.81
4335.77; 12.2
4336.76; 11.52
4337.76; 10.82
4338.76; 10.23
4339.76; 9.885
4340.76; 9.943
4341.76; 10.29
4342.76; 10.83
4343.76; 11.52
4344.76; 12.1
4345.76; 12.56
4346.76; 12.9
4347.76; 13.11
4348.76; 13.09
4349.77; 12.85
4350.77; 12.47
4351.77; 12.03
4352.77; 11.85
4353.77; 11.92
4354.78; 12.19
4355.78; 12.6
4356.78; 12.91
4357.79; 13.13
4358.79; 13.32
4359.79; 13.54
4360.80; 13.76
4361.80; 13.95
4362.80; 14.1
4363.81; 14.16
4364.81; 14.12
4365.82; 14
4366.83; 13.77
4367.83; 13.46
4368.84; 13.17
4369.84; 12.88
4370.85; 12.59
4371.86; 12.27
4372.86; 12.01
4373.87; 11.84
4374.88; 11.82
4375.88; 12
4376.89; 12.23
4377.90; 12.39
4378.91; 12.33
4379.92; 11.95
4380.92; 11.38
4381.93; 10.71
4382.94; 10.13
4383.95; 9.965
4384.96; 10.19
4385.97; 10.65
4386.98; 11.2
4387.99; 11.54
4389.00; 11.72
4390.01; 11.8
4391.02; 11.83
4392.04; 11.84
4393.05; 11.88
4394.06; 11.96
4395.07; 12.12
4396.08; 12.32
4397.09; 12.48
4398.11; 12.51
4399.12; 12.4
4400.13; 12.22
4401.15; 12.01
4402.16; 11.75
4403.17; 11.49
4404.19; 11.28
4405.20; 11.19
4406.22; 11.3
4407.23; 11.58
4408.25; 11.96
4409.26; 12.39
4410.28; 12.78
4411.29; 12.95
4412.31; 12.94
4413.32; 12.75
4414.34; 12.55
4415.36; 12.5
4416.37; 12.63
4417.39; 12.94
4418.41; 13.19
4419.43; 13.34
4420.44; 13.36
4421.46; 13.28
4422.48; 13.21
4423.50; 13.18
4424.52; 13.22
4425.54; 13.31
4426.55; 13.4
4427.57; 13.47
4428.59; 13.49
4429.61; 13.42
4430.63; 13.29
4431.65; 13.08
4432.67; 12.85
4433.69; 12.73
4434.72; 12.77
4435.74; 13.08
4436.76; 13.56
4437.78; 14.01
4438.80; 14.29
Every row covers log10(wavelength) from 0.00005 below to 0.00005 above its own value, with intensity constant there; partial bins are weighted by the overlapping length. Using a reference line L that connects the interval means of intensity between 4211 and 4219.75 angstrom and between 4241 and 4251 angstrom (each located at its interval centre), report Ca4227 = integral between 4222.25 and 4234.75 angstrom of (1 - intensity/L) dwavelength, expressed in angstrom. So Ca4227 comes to 1.4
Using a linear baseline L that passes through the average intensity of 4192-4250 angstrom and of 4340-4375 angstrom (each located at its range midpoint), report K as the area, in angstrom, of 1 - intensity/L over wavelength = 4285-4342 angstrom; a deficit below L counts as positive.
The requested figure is 9.5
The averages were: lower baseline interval 11.5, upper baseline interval 12.6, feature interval 10.2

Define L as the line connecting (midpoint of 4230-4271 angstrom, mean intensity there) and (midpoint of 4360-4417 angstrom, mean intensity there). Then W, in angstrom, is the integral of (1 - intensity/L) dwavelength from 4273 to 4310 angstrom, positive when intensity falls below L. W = 6.6 angstrom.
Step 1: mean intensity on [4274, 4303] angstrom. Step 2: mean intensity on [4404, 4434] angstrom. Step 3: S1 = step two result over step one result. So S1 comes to 1.27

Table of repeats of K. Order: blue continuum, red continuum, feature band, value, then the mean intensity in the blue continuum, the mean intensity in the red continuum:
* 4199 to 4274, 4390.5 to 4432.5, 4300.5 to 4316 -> 4.76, 11.4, 12.6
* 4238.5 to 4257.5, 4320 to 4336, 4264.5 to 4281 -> 0.87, 11.5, 11.8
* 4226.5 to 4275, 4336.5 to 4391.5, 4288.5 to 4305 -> 3.73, 11.1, 12.1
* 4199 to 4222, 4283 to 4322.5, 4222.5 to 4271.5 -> -0.43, 12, 9.72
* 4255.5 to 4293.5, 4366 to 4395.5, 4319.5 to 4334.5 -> -0.52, 10.9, 11.9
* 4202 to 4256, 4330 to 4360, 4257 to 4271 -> 0.50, 11.5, 12.2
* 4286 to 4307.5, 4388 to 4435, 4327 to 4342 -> -2.42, 8.94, 12.5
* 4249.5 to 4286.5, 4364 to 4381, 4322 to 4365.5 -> 0.33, 11.1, 12.7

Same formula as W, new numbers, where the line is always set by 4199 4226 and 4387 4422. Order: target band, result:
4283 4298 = 2.2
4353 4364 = -1.0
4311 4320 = 0.4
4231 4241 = 0.3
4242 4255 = 0.5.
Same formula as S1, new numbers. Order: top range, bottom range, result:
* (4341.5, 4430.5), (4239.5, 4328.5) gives 1.18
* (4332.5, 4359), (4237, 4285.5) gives 1.07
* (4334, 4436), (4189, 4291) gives 1.09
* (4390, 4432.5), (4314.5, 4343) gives 1.07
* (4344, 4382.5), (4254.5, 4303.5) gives 1.22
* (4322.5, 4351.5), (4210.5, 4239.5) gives 1.03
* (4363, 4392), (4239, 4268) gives 1.05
